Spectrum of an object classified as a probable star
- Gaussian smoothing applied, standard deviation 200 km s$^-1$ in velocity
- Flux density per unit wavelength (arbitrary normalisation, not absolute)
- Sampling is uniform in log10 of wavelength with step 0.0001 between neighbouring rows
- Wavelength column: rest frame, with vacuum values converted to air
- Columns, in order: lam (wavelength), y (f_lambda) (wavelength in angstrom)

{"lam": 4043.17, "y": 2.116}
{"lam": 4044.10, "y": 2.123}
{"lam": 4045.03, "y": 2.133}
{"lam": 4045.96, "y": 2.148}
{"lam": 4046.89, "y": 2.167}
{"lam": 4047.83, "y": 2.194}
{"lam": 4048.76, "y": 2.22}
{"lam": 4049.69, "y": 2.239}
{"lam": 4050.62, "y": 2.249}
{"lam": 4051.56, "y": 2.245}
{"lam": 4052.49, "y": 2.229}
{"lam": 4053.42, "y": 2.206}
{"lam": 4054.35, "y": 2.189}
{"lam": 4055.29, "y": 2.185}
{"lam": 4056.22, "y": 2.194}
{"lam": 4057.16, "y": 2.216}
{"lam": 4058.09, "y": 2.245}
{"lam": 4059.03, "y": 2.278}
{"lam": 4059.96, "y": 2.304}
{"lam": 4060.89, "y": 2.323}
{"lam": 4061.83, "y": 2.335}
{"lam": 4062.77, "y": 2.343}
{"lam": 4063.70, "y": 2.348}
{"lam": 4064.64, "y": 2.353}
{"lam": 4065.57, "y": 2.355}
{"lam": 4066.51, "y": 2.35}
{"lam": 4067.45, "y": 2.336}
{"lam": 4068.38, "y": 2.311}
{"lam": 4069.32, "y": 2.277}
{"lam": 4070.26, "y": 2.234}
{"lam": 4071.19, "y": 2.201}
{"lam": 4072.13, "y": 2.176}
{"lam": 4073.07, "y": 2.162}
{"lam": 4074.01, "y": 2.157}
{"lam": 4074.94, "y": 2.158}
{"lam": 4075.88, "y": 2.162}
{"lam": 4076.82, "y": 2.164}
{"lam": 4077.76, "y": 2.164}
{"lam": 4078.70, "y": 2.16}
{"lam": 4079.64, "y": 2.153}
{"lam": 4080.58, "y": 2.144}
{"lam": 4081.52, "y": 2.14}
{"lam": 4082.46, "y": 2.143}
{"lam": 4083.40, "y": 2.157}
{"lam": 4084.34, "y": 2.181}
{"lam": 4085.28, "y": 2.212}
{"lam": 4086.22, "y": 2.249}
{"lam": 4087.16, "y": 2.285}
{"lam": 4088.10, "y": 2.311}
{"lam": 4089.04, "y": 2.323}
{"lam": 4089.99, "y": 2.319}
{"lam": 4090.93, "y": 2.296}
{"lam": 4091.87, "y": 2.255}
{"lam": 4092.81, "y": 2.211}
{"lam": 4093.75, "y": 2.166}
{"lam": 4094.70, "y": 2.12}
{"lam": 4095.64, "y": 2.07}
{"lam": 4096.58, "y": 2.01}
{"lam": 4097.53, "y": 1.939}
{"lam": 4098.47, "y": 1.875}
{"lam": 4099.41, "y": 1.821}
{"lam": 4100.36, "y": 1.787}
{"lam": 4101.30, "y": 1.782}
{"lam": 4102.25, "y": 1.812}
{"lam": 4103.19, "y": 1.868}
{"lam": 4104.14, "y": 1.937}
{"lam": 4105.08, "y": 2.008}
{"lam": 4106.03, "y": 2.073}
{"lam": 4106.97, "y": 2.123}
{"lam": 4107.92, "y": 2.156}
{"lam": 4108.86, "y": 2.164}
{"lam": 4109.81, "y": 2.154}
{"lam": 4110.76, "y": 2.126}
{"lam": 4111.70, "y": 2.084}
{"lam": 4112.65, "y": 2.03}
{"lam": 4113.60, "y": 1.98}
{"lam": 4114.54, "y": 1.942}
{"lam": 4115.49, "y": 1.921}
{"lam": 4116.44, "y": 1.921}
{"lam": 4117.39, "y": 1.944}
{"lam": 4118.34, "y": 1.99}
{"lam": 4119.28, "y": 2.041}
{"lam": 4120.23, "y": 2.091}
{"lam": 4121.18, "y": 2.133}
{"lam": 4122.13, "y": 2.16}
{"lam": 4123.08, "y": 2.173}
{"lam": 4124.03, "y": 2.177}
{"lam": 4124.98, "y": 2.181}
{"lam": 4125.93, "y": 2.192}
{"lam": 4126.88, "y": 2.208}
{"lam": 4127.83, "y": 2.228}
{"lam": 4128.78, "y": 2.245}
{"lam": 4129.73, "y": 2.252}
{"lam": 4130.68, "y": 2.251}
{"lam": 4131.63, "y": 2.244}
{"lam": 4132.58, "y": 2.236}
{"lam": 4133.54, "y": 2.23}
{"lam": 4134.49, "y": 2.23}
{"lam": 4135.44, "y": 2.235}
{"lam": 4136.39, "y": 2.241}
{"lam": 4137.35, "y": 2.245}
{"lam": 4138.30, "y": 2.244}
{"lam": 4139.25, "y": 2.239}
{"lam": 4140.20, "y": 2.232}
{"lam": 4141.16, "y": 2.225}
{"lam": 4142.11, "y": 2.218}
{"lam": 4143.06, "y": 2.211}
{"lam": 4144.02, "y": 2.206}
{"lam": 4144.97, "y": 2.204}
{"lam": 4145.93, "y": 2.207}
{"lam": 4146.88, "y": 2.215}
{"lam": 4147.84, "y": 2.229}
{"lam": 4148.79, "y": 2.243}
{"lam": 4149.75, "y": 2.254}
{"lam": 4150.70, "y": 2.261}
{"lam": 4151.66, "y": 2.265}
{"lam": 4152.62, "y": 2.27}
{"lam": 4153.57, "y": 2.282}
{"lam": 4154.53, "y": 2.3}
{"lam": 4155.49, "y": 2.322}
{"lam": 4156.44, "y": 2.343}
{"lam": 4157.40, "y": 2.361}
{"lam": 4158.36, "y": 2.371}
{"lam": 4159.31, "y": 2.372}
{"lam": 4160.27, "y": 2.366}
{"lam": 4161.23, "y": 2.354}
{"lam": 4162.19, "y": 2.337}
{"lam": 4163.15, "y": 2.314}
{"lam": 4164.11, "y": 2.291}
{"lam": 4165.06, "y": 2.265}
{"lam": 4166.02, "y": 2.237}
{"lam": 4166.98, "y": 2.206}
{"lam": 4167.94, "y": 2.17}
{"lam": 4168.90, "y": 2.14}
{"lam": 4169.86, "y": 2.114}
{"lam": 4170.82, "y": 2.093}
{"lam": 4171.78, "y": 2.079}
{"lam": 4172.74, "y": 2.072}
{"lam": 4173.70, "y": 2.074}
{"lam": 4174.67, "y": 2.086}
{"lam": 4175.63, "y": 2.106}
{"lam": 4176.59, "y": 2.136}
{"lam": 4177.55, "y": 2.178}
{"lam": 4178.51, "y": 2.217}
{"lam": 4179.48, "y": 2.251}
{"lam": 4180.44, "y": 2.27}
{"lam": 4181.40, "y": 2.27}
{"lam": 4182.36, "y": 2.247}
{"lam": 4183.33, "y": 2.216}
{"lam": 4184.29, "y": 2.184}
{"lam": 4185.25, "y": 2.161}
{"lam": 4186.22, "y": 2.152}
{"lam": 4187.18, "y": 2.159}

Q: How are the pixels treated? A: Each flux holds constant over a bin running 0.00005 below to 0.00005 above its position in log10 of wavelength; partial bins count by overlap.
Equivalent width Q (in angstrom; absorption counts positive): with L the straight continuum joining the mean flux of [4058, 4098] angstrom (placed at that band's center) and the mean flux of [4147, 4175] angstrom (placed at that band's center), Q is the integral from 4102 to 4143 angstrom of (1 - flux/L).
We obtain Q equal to 1.9 angstrom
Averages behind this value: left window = 2.22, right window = 2.24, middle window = 2.13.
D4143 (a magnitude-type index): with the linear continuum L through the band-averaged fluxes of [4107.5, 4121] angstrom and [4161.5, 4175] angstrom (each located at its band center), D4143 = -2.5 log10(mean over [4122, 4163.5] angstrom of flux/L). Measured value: -0.070 mag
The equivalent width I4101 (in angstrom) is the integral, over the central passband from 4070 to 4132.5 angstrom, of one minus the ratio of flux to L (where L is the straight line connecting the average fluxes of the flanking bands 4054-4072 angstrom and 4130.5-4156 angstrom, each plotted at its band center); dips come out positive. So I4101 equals 4.1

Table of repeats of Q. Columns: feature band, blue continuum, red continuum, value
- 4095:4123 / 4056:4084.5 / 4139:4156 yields 3.0 angstrom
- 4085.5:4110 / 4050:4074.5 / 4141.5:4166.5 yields 2.0 angstrom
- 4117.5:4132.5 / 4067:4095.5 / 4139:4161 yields 0.5 angstrom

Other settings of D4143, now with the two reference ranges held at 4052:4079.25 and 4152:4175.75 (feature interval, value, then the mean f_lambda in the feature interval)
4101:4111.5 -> 0.111 mag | 2.02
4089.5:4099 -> 0.059 mag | 2.12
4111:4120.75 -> 0.124 mag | 2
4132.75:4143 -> 0.004 mag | 2.23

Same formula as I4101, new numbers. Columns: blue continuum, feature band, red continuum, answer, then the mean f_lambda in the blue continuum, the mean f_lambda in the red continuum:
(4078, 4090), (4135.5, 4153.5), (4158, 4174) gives -0.1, 2.21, 2.23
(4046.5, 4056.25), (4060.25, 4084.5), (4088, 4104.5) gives -1.1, 2.21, 2.04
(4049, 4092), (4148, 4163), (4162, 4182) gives -0.8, 2.24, 2.18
